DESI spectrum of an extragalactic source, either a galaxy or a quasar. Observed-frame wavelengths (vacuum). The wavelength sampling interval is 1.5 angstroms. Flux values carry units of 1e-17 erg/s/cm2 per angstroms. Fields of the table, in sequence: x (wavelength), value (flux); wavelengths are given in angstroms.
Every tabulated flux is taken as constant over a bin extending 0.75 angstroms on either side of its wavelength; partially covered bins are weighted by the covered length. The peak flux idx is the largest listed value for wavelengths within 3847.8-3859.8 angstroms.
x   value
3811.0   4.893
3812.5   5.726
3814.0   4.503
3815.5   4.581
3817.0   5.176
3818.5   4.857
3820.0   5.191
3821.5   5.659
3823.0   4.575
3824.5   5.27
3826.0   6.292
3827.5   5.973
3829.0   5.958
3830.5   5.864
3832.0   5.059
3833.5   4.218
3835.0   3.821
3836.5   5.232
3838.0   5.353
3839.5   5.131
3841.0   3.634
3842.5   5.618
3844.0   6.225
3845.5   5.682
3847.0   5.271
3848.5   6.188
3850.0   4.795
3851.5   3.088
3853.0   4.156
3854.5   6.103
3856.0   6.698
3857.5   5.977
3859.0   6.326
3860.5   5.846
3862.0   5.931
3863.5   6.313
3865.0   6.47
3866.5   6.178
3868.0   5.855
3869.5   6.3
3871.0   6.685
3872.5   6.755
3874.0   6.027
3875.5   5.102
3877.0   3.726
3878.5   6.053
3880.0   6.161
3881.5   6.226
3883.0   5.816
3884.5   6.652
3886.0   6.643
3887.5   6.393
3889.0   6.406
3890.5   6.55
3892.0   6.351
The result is 6.698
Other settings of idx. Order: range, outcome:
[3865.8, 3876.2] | 6.755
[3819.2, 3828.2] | 6.292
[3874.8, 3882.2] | 6.226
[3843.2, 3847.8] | 6.225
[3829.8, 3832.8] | 5.864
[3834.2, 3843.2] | 5.618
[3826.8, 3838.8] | 5.973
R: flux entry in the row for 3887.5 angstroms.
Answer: 6.393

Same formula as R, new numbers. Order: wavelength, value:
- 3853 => 4.156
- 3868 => 5.855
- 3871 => 6.685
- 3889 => 6.406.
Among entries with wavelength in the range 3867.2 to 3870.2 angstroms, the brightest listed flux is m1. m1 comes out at 6.3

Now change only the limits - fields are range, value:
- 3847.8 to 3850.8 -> 6.188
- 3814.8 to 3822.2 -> 5.659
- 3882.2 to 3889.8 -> 6.652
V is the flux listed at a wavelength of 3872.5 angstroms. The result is 6.755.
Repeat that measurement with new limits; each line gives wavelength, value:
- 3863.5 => 6.313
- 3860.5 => 5.846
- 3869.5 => 6.3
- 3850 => 4.795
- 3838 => 5.353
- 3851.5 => 3.088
